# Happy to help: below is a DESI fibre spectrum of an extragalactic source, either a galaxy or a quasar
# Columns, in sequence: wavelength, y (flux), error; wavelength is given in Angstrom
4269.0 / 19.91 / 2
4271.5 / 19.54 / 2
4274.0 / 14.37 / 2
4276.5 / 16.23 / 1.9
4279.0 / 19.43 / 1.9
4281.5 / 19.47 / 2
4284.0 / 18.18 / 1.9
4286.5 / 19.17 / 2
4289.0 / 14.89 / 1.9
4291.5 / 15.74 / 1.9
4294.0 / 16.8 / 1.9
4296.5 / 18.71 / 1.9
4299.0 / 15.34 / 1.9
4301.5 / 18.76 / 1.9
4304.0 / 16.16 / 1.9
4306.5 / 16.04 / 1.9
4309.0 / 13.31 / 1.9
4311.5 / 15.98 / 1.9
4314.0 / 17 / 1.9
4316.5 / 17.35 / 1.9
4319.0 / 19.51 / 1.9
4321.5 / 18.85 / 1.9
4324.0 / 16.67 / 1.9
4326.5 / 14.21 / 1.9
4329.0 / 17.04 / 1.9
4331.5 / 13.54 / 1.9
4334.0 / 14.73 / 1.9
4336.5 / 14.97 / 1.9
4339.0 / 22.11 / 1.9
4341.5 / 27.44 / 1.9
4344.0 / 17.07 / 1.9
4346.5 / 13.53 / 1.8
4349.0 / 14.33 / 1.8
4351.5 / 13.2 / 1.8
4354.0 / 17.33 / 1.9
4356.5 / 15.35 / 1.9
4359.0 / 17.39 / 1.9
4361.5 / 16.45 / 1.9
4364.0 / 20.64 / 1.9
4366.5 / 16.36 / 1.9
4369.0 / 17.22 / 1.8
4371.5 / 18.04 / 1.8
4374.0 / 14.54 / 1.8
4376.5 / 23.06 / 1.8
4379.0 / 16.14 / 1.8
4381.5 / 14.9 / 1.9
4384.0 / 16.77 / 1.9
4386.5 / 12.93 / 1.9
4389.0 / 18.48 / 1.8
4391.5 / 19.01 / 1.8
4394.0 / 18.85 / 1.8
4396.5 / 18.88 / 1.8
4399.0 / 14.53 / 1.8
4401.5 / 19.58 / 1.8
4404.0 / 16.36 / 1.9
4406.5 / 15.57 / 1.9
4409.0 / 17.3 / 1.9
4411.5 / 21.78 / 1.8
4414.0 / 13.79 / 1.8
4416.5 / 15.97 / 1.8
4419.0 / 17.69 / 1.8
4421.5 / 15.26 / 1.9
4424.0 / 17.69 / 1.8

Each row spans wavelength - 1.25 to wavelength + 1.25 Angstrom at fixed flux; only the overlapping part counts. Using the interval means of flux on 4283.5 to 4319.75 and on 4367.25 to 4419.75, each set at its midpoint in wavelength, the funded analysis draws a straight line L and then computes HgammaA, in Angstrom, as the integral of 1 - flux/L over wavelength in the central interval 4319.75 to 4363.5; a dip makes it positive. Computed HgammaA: 0.40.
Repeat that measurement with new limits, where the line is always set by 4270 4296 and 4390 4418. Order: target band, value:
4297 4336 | 2.5 Angstrom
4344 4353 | 1.6 Angstrom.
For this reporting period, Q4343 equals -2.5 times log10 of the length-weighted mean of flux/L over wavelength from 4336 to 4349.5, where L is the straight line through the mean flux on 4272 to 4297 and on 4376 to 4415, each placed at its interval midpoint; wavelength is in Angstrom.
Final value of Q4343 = -0.08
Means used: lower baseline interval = 17.3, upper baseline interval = 17.3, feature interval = 18.6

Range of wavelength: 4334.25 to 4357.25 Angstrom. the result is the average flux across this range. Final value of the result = 17.2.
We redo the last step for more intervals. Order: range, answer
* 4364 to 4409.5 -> 17.2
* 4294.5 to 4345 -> 17.2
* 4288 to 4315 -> 16.3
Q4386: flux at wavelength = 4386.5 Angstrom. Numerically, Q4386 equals 12.93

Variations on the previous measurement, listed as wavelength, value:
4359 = 17.39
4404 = 16.36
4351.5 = 13.2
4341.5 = 27.44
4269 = 19.91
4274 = 14.37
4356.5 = 15.35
